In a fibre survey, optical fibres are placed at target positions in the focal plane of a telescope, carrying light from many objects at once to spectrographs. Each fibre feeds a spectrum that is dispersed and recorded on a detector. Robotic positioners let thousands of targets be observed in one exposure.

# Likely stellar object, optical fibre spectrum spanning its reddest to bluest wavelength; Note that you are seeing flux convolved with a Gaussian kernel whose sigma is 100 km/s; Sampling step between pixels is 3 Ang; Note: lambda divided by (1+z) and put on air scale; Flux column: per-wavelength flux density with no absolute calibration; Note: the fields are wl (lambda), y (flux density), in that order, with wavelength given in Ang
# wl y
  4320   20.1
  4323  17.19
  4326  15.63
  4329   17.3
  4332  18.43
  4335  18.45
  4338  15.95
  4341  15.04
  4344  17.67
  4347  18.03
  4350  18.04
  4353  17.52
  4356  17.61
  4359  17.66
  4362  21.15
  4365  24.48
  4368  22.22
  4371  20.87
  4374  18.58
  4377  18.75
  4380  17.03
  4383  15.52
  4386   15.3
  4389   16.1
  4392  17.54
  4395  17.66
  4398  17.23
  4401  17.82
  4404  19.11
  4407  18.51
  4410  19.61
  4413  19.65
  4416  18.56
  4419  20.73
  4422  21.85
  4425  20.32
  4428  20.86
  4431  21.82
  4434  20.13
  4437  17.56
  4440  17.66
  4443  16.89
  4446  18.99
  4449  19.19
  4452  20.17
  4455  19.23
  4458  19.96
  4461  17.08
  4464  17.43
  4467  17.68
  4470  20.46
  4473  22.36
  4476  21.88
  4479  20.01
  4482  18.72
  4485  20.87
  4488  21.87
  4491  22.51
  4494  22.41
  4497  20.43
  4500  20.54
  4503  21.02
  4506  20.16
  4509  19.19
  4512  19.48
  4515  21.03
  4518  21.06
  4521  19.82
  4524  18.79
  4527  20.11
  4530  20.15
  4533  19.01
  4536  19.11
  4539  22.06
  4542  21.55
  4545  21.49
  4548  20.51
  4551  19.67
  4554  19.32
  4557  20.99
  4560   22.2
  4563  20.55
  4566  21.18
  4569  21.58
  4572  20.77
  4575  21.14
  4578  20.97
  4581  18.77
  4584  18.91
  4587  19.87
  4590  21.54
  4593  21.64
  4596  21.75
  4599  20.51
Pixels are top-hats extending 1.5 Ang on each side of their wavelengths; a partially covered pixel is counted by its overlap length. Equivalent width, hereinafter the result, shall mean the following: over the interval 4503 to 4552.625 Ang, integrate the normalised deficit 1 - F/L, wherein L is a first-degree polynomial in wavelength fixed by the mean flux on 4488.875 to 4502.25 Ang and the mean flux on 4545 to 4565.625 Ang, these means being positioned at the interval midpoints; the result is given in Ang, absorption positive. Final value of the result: 1.9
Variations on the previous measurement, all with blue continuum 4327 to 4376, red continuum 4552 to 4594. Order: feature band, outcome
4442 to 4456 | 0.4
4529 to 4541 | 0.1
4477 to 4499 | -1.2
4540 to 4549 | -0.4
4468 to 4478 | -0.8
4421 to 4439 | -0.9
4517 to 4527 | 0.2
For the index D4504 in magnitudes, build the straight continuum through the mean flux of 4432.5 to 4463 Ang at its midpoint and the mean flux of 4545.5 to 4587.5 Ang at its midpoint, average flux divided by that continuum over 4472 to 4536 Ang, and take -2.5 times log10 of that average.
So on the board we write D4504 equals -0.053 mag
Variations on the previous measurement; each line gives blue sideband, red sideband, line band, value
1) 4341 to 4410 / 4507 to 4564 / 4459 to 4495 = -0.035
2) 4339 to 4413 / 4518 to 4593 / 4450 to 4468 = 0.038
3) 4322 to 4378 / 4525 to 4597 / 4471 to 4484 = -0.053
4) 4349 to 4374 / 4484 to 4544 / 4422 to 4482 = 0.043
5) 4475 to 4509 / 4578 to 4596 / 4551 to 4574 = -0.020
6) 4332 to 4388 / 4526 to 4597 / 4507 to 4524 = 0.005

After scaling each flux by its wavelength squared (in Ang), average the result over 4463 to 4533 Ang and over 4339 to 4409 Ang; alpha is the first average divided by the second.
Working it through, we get 1.2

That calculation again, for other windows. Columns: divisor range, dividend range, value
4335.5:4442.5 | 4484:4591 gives 1.18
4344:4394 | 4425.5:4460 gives 1.08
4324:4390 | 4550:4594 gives 1.26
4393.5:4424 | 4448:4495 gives 1.08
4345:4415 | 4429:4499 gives 1.11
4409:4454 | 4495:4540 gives 1.07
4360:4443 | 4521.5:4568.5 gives 1.14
